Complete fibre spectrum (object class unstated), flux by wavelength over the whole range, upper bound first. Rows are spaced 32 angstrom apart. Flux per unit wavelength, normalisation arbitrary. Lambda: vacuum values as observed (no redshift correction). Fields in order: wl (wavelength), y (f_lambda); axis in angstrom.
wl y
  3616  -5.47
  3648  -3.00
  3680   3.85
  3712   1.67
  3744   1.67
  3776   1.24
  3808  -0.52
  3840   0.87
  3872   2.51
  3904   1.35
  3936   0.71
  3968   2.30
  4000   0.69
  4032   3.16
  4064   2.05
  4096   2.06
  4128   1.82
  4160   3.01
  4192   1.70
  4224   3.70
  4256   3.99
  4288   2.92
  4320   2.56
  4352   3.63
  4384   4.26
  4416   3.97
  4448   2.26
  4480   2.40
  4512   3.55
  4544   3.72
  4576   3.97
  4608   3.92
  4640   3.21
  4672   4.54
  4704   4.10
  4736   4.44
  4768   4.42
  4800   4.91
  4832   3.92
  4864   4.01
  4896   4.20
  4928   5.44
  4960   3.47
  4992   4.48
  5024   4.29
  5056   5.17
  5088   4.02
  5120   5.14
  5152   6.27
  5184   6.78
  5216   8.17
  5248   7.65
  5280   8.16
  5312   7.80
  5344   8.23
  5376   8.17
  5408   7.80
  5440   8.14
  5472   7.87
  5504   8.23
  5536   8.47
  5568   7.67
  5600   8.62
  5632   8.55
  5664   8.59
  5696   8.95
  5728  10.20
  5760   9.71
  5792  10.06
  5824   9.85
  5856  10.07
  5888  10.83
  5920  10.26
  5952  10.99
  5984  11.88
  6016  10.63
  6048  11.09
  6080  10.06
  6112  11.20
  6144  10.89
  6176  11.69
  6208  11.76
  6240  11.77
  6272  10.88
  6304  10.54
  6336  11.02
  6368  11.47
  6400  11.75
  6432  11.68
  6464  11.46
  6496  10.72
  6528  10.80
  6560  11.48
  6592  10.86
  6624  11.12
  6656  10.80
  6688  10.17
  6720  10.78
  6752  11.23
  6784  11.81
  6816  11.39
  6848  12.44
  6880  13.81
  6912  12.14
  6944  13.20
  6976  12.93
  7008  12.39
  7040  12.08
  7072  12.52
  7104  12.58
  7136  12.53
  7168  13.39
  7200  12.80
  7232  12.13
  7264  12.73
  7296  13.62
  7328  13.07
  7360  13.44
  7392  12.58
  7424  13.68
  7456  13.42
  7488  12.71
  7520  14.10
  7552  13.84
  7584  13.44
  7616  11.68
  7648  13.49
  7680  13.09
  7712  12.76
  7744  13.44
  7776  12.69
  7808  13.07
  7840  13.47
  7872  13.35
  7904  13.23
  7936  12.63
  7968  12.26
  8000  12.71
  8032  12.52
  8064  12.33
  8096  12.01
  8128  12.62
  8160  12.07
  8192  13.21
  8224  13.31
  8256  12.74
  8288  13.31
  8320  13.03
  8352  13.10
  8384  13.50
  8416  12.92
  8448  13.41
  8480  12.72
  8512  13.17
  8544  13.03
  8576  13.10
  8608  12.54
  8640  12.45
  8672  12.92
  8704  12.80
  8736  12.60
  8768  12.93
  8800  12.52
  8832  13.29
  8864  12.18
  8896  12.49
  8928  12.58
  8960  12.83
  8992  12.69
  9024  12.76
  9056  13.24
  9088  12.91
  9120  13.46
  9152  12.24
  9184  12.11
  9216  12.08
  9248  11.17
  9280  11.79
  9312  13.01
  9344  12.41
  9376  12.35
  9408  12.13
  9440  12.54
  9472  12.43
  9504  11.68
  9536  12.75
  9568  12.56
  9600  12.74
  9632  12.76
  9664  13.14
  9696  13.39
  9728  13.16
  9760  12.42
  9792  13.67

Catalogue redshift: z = 0.29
